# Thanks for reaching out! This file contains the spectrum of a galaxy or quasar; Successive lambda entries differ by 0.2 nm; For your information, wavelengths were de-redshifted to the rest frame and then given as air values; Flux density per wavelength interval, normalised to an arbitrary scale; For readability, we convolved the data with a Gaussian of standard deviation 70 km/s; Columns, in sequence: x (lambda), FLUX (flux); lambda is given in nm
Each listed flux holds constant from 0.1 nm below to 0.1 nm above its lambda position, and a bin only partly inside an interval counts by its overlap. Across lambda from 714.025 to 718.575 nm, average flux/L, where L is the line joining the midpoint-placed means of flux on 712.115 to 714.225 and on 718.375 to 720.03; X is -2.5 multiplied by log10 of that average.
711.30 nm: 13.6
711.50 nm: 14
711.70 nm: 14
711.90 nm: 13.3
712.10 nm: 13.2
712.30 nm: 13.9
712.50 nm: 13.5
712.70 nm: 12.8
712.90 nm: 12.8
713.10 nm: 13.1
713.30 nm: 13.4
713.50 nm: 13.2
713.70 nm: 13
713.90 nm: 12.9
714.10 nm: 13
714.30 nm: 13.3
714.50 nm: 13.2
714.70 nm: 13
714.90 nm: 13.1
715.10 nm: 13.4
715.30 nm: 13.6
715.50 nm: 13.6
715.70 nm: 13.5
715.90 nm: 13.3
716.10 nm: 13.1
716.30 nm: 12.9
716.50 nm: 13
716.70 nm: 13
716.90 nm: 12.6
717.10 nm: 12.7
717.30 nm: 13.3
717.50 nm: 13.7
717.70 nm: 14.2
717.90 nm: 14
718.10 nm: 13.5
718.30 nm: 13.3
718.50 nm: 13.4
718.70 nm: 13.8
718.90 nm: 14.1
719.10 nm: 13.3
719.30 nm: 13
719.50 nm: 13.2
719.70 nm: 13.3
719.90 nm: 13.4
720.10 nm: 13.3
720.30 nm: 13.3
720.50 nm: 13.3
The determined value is 0.00 mag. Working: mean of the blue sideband 13.2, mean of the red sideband 13.4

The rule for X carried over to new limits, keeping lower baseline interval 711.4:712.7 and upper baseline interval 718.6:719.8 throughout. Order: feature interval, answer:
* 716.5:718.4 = 0.011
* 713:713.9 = 0.034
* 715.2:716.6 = 0.018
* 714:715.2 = 0.030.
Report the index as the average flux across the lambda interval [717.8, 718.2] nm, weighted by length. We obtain 13.7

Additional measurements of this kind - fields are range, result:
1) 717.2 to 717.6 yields 13.5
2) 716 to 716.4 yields 13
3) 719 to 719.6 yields 13.2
